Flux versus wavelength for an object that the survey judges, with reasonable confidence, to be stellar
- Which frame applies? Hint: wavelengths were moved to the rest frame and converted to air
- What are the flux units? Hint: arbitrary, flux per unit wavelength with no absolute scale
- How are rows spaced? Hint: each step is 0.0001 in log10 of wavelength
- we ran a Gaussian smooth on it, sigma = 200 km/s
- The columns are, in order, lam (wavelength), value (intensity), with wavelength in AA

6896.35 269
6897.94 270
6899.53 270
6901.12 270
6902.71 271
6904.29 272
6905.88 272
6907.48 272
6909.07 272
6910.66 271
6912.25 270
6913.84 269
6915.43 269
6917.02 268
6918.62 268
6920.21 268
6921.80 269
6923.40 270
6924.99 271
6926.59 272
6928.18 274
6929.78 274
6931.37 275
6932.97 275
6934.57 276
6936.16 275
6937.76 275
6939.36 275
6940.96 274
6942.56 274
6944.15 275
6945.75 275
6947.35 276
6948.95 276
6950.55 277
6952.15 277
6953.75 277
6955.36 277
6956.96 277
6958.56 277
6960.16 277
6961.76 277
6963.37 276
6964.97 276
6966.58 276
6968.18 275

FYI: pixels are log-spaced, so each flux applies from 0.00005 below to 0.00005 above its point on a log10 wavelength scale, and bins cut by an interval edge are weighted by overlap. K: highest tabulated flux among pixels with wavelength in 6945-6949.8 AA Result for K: 276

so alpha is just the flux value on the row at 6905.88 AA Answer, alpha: 272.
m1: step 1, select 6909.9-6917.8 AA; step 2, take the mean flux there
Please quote 270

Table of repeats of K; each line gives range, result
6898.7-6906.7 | 272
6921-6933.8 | 275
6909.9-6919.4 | 271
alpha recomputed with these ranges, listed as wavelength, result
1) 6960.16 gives 277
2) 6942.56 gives 274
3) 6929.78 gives 274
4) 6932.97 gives 275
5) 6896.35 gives 269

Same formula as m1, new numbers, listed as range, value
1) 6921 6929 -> 271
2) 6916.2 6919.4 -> 268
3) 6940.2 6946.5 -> 275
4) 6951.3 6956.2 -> 277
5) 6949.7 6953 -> 277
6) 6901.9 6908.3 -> 272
